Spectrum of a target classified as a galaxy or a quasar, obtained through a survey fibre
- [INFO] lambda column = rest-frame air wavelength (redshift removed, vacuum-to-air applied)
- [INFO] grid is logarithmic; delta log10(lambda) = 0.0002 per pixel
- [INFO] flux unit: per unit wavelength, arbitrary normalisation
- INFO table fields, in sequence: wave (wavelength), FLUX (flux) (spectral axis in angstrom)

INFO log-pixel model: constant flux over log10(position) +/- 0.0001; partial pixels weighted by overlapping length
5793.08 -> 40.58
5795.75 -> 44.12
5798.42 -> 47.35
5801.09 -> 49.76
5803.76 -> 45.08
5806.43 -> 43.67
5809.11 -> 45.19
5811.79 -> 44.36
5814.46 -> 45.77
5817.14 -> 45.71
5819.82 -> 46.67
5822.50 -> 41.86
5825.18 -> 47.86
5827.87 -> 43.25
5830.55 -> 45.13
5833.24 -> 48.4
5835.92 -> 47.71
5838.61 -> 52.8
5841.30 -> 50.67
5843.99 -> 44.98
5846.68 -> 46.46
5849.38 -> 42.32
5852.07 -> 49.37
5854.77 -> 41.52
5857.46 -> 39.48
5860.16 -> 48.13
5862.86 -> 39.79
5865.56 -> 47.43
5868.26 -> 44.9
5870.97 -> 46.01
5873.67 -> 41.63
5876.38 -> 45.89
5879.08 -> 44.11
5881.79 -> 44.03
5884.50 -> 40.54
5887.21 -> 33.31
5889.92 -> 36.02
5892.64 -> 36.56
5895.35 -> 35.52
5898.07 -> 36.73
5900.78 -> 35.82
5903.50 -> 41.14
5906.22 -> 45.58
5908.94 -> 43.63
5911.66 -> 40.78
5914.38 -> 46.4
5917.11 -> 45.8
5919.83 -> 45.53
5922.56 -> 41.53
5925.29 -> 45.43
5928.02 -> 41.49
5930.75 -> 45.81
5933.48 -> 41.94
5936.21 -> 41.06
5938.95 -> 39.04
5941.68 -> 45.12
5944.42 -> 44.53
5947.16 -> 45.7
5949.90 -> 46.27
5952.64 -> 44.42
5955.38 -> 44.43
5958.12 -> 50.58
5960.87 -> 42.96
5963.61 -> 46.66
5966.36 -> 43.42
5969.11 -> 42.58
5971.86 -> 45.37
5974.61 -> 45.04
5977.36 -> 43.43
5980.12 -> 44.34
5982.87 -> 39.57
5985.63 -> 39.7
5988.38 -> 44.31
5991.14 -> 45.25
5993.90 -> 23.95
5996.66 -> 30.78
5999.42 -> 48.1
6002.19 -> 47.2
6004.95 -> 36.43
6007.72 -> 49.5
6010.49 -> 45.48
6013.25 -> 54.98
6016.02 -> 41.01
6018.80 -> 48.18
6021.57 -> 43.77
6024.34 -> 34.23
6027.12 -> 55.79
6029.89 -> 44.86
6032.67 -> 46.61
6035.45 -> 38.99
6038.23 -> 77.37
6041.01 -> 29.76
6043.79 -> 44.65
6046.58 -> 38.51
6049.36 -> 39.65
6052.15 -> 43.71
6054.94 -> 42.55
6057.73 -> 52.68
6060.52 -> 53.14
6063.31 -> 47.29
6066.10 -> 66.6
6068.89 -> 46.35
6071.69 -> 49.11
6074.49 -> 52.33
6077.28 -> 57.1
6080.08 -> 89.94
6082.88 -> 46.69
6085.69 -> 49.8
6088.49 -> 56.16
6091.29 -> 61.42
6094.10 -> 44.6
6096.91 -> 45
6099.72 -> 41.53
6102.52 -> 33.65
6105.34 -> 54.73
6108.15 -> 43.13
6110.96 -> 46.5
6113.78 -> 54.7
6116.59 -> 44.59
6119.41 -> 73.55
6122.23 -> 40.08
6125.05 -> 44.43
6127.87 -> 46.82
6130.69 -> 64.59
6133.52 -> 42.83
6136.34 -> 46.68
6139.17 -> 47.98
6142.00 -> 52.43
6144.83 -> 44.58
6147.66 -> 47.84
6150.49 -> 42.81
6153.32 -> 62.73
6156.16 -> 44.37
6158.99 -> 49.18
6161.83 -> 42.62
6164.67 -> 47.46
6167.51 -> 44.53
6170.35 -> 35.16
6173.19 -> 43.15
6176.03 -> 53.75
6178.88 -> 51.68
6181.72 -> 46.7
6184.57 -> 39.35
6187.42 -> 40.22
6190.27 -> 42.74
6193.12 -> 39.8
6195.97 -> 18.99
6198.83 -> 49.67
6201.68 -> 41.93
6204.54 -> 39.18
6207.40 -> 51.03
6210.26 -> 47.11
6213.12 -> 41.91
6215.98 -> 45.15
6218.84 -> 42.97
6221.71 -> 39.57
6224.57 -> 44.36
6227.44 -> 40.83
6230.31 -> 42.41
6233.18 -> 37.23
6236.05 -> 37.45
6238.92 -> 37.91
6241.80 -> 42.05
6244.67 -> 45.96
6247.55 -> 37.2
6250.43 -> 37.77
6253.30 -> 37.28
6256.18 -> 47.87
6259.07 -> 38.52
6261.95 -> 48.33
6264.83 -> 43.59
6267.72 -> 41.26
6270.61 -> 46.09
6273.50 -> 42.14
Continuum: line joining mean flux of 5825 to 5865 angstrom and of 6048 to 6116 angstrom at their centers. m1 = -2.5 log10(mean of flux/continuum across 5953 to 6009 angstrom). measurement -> 0.14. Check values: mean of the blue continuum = 45.8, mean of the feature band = 42.7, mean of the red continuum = 50.7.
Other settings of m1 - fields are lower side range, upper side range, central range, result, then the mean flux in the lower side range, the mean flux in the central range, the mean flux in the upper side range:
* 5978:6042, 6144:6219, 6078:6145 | -0.15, 44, 50.8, 44.3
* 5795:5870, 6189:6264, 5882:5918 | 0.13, 45.7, 39.9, 41.4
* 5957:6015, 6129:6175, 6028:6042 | -0.09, 43.3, 48.3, 47.5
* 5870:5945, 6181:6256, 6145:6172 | -0.12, 41.8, 46.2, 41.1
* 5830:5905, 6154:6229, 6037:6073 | -0.12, 43.1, 48.4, 43.4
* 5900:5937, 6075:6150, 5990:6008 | 0.17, 43.1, 39.5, 50.7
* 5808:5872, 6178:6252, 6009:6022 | -0.08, 45.7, 46.9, 41.5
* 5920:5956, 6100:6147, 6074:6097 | -0.19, 43.6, 56.7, 48.6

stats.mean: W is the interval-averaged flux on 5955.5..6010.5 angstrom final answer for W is 42.7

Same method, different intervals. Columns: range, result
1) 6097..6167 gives 48.2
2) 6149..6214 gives 44.2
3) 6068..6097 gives 55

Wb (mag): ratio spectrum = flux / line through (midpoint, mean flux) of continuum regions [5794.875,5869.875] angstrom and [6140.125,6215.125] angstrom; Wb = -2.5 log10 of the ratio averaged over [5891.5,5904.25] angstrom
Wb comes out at 0.23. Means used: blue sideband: 45.7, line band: 37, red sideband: 44.7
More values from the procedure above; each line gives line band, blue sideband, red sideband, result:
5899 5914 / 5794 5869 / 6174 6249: 0.08 mag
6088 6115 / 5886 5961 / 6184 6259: -0.15 mag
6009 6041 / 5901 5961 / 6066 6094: 0.10 mag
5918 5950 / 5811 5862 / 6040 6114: 0.09 mag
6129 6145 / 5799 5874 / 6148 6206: -0.14 mag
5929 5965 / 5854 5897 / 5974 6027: -0.06 mag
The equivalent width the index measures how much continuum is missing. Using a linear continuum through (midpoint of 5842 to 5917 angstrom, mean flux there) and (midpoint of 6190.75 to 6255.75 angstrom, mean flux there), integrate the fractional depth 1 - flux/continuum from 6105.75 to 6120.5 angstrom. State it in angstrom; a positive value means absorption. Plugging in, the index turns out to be -3.9 angstrom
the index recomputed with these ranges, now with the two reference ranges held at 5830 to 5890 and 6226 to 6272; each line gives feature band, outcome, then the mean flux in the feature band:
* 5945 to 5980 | -1.1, 45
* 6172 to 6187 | -1.7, 46.5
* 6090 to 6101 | -1.4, 48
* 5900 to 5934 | 0.6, 43.3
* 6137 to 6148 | -1.5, 48.1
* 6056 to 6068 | -3.2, 54.3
